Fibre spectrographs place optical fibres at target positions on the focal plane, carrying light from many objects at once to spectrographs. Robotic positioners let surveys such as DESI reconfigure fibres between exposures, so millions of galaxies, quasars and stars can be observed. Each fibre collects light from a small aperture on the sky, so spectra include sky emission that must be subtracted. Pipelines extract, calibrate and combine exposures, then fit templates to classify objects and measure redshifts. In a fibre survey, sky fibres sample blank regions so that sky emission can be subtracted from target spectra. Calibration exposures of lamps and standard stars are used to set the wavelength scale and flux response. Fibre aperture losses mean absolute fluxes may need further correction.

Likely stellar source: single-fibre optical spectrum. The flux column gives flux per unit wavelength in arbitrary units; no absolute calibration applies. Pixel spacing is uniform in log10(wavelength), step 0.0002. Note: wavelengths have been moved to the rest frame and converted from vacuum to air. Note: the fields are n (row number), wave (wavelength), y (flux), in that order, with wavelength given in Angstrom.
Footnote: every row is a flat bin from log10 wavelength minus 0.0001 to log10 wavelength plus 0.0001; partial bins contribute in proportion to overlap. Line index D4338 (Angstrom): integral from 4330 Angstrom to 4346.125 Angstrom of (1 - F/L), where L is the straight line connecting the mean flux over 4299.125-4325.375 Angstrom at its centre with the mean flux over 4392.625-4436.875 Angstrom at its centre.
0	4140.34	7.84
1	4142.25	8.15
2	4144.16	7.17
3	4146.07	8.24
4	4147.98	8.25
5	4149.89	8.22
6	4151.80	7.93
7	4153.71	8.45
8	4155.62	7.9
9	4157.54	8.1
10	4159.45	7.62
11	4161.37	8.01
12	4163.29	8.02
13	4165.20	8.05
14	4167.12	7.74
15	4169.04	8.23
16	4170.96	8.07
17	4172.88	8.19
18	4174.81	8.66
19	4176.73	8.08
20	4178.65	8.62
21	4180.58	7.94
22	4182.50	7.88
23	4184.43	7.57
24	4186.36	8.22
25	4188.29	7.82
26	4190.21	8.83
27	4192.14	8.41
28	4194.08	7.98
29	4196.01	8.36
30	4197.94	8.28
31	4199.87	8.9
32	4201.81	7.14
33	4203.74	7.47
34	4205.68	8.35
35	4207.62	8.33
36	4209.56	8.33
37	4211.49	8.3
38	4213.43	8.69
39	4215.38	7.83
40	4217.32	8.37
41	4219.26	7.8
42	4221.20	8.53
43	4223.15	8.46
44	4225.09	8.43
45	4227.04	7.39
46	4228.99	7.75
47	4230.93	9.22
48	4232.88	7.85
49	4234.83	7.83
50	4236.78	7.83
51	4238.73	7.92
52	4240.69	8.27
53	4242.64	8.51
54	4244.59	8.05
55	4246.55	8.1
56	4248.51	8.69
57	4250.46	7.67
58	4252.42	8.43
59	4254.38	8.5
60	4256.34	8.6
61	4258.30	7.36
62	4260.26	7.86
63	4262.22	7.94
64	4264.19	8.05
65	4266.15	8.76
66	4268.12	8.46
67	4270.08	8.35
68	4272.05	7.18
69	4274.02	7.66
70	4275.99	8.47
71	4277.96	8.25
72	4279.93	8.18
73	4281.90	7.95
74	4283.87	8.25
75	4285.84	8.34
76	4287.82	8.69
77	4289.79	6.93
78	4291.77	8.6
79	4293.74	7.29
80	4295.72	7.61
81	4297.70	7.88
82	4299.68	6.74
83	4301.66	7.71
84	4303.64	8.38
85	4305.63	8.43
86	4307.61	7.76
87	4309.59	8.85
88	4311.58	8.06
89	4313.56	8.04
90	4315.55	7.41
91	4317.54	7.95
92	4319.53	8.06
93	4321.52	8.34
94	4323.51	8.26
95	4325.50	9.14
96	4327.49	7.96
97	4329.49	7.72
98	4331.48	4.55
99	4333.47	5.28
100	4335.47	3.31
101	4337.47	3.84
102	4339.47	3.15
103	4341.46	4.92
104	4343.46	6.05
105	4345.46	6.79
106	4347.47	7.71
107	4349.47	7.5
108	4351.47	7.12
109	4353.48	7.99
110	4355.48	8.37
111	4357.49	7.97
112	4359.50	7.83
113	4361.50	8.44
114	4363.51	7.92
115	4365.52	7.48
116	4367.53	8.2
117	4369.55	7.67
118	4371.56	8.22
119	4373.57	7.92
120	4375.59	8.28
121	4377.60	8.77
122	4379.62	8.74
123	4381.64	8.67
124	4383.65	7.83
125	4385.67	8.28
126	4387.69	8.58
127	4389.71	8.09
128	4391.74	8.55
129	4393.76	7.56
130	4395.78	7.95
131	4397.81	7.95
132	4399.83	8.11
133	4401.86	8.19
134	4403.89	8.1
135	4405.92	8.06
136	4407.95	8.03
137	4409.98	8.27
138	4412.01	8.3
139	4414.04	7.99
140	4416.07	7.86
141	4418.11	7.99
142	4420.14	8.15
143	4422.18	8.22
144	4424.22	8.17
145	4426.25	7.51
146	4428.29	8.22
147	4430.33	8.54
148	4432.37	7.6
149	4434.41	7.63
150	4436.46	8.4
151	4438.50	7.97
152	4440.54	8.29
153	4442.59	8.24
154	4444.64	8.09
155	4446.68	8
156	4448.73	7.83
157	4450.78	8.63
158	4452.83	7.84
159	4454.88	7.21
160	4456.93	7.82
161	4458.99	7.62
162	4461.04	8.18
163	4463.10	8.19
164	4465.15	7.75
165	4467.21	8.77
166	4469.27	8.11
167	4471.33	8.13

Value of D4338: 6.5 Angstrom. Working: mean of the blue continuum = 8.06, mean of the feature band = 4.79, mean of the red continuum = 8.03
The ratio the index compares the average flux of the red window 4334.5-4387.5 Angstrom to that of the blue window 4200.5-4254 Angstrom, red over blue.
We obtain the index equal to 0.90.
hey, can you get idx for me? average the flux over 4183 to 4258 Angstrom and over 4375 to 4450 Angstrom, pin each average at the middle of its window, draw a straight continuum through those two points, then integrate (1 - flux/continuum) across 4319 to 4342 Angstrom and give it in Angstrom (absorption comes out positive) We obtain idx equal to 5.5 Angstrom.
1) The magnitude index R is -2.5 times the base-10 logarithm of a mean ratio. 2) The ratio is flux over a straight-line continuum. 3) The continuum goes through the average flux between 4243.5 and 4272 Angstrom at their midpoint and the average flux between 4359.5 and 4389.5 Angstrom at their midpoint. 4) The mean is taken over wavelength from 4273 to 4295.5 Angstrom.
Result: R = 0.018 mag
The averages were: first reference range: 8.17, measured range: 8.04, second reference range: 8.2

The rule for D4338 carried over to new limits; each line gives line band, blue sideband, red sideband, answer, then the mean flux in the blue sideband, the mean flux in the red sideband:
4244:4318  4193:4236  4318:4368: -4.9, 8.16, 6.96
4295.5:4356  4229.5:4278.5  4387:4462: 7.5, 8.15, 8.04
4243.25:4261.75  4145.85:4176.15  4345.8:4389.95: -0.1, 8.1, 8.05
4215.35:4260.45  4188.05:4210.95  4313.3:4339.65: -2.3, 8.2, 6.71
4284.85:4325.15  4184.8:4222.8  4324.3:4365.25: -4.9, 8.2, 6.7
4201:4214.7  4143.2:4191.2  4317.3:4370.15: -0.5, 8.07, 7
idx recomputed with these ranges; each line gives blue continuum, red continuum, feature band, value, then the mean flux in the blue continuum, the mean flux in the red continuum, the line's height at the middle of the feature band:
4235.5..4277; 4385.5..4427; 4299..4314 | 0.2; 8.12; 8.09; 8.11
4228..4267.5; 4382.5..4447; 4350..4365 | 0.4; 8.16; 8.09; 8.11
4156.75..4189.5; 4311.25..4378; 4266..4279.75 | -1.0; 8.06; 7.22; 7.57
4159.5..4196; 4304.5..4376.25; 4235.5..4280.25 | -2.4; 8.12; 7.29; 7.71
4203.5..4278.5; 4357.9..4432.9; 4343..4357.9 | 1.2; 8.15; 8.12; 8.13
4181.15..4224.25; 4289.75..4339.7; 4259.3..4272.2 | -0.8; 8.17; 7.27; 7.66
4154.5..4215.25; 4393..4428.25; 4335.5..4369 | 5.0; 8.13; 8.03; 8.06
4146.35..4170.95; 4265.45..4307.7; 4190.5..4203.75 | -0.2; 8.05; 7.99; 8.03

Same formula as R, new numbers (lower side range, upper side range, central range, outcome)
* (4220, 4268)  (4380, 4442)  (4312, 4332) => 0.043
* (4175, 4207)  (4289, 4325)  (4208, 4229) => -0.015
